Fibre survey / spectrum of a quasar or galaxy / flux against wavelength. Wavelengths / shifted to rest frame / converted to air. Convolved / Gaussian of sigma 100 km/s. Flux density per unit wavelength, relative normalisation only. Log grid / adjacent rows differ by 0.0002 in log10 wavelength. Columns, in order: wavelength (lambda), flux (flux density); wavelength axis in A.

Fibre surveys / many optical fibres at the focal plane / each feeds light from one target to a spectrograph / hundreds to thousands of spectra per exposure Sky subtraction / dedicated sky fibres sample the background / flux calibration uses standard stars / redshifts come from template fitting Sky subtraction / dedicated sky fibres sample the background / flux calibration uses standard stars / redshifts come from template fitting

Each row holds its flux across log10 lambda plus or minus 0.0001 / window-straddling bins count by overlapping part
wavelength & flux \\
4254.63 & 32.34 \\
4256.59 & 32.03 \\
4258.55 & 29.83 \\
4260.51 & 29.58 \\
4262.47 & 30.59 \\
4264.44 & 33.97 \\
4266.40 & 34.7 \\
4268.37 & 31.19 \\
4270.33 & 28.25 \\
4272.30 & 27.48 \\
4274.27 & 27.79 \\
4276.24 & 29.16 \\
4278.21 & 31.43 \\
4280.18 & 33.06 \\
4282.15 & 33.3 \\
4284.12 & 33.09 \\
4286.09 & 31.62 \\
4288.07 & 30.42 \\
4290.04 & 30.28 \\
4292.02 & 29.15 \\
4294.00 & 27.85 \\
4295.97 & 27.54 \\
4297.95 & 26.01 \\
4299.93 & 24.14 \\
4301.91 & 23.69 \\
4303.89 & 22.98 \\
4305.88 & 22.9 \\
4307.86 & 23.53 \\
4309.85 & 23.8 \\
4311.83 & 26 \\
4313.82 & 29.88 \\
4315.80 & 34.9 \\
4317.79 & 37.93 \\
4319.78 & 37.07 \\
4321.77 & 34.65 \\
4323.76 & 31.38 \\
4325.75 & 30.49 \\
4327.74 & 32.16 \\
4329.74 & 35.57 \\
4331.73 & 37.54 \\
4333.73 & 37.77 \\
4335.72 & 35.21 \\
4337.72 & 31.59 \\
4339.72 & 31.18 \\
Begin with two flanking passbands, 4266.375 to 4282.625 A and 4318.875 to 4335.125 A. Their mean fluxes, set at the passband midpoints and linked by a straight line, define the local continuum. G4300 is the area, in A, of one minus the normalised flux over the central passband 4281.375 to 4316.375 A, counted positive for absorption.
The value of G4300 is 4.9 A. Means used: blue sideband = 30.4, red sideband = 34.6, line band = 27.7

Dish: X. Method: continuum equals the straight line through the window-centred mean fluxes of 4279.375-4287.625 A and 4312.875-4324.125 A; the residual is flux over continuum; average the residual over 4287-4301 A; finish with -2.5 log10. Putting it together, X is 0.19 mag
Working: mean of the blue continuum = 32.6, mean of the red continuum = 34.5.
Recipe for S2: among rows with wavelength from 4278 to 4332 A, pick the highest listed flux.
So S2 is 37.93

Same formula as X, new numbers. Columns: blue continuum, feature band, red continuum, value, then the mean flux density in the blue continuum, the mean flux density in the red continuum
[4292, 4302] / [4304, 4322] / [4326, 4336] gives 0.04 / 26.4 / 35.3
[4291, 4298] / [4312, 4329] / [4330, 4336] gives 0.02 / 27.9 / 36.9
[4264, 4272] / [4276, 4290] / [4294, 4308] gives -0.12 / 31.5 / 24.7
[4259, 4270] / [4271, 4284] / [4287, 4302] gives -0.02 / 31.7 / 27.6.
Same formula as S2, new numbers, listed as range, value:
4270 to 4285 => 33.3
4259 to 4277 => 34.7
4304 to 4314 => 29.88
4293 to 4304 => 27.85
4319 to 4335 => 37.77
